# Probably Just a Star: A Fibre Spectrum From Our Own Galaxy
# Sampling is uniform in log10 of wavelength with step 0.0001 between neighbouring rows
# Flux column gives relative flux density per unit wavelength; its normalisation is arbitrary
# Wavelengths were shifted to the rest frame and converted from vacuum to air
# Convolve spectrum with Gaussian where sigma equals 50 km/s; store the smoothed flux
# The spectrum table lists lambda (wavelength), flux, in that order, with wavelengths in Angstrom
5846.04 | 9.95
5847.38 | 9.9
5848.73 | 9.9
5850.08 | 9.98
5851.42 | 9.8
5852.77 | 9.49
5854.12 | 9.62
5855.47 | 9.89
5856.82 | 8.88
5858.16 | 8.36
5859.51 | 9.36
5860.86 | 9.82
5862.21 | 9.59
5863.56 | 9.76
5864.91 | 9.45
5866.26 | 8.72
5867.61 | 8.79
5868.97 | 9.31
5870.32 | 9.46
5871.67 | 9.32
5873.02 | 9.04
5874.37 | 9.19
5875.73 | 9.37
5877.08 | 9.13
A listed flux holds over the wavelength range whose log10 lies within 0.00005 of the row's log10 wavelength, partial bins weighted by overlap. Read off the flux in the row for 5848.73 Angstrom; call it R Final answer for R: 9.9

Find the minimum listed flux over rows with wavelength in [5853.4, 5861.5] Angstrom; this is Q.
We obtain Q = 8.36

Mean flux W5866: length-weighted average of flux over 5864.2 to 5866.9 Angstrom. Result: 9.1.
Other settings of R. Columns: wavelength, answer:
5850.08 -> 9.98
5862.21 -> 9.59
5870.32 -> 9.46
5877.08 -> 9.13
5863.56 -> 9.76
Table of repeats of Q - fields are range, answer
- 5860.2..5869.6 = 8.72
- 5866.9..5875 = 8.79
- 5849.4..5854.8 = 9.49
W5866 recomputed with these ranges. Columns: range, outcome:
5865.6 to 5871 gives 9.06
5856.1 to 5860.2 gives 8.89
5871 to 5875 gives 9.19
